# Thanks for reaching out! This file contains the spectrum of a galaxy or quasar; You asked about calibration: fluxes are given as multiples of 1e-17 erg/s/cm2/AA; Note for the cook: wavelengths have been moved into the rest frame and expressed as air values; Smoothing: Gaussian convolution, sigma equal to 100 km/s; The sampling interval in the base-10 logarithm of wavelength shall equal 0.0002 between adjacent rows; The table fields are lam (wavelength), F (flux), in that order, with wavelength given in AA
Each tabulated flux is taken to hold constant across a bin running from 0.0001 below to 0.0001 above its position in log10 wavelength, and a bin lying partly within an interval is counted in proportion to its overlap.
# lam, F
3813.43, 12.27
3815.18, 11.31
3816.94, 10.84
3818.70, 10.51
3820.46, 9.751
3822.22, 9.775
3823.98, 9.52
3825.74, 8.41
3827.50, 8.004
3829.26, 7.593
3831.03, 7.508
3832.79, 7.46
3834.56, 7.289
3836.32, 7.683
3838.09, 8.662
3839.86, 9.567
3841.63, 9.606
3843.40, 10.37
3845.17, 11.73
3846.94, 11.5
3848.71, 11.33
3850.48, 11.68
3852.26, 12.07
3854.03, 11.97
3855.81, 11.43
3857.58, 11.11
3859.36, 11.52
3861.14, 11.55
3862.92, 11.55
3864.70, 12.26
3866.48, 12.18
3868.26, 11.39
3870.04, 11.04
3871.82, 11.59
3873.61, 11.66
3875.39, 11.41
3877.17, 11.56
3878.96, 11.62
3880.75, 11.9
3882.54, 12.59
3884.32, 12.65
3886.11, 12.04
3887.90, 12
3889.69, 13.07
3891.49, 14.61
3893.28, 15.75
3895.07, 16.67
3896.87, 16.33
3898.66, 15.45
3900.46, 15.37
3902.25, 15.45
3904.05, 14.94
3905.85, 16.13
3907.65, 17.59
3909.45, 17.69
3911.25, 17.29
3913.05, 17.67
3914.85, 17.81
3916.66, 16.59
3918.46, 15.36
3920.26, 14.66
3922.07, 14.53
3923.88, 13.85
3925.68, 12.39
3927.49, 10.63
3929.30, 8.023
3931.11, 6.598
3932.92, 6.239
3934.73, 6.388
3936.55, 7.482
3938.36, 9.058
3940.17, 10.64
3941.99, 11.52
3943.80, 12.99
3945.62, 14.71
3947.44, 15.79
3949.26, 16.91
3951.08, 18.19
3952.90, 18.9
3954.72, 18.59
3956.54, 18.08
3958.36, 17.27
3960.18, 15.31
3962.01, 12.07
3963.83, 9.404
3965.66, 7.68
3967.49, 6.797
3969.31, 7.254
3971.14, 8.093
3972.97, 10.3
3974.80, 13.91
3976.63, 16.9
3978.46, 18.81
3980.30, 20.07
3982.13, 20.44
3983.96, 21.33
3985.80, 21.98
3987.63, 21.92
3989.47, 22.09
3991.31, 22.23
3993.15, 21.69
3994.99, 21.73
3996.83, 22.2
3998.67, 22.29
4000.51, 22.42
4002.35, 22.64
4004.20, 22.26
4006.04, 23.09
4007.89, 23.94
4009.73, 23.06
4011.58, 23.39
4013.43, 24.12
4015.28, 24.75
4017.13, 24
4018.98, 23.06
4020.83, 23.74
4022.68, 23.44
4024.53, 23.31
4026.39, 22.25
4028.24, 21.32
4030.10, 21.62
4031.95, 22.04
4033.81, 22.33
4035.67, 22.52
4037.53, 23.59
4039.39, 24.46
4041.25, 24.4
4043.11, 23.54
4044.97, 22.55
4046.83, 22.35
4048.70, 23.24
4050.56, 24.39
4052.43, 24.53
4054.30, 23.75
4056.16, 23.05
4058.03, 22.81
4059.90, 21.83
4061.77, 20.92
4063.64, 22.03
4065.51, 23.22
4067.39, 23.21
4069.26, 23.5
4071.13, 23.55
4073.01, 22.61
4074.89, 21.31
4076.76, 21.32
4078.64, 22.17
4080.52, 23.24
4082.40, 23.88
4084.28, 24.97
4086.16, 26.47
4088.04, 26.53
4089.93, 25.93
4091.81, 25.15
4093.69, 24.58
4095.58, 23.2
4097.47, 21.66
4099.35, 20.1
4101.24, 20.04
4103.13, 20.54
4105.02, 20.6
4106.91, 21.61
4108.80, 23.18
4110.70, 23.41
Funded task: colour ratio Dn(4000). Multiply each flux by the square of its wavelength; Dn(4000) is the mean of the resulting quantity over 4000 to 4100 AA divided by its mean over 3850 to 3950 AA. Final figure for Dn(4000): 1.93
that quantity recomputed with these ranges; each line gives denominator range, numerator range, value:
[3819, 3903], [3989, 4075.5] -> 2.18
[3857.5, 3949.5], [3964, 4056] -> 1.69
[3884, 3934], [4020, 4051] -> 1.73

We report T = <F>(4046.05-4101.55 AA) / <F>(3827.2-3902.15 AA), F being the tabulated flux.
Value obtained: 2.00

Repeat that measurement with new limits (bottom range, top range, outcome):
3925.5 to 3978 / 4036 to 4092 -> 1.94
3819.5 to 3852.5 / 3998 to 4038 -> 2.44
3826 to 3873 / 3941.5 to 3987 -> 1.45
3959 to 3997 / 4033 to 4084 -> 1.42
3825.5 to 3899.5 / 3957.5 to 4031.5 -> 1.70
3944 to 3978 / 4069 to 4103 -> 1.70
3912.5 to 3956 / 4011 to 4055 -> 1.77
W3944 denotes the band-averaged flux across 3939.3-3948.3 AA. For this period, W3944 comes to 13.1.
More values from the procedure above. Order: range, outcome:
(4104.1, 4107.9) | 21.1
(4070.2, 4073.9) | 23.1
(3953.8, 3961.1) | 17.3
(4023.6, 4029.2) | 22.3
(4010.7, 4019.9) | 23.9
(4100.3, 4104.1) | 20.3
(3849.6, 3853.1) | 11.9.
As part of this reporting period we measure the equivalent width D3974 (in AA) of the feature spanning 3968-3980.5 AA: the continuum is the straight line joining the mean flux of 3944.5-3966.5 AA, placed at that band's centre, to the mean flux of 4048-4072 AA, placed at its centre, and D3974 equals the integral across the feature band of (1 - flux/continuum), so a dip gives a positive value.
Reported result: 2.8 AA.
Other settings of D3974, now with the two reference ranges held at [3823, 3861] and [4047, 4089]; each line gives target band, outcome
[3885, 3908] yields -3.2 AA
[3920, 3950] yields 8.1 AA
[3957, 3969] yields 3.9 AA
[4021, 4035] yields -1.0 AA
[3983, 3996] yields -2.3 AA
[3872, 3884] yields 0.2 AA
